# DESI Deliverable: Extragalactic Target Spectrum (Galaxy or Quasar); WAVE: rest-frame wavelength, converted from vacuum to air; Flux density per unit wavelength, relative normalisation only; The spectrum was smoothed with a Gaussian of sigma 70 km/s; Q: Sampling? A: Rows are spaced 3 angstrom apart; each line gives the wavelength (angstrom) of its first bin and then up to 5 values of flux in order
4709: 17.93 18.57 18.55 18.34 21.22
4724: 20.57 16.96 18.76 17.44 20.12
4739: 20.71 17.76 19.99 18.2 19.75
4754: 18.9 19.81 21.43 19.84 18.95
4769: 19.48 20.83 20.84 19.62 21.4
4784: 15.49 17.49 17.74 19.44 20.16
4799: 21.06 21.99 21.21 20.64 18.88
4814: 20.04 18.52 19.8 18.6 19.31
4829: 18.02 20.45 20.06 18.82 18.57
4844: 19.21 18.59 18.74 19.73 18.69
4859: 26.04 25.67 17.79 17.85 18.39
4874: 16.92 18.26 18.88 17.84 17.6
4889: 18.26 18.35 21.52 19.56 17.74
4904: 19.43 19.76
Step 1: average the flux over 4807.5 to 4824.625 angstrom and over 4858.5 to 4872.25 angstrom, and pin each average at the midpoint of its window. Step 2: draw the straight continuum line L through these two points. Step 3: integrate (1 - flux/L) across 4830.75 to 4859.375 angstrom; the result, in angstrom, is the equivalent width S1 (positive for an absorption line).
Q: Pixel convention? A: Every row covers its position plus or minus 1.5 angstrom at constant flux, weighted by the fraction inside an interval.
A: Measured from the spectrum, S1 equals 0.8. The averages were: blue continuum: 19.3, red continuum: 20.8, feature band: 19.6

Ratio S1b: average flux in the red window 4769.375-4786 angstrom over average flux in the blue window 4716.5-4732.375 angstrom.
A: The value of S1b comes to 1.03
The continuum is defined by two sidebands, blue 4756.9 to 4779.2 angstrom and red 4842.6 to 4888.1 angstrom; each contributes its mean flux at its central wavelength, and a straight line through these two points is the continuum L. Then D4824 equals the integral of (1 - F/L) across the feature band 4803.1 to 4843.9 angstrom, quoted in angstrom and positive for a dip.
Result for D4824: 0.4 angstrom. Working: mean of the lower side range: 20.1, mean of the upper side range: 19.3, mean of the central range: 19.5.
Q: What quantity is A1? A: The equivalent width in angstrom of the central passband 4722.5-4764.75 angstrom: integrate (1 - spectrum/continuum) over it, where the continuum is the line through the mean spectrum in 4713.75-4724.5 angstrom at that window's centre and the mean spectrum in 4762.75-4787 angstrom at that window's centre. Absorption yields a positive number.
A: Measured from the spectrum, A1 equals 0.5 angstrom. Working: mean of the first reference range 19.6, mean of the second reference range 19.4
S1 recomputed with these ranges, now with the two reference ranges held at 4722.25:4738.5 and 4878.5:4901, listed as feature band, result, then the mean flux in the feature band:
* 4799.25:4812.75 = -1.3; 20.7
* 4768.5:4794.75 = -0.4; 19.1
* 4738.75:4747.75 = -0.1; 19.1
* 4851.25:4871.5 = -2.0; 20.7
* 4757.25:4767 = -0.6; 20.1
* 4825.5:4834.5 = -0.2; 19.3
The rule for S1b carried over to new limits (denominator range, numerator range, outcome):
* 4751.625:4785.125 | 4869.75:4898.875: 0.94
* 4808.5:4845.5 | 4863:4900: 0.96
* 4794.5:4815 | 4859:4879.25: 0.95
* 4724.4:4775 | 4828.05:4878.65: 1.01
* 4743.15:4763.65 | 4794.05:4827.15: 1.02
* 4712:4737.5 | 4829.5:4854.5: 1.01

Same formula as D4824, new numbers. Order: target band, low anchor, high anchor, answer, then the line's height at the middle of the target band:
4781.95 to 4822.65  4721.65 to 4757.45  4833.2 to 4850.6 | -0.8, 19.1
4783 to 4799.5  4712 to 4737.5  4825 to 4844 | 0.5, 19.1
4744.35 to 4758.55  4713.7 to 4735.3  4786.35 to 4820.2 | -0.1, 19.2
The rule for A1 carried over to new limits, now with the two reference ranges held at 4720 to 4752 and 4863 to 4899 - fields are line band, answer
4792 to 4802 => -0.9 angstrom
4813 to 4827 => -0.3 angstrom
